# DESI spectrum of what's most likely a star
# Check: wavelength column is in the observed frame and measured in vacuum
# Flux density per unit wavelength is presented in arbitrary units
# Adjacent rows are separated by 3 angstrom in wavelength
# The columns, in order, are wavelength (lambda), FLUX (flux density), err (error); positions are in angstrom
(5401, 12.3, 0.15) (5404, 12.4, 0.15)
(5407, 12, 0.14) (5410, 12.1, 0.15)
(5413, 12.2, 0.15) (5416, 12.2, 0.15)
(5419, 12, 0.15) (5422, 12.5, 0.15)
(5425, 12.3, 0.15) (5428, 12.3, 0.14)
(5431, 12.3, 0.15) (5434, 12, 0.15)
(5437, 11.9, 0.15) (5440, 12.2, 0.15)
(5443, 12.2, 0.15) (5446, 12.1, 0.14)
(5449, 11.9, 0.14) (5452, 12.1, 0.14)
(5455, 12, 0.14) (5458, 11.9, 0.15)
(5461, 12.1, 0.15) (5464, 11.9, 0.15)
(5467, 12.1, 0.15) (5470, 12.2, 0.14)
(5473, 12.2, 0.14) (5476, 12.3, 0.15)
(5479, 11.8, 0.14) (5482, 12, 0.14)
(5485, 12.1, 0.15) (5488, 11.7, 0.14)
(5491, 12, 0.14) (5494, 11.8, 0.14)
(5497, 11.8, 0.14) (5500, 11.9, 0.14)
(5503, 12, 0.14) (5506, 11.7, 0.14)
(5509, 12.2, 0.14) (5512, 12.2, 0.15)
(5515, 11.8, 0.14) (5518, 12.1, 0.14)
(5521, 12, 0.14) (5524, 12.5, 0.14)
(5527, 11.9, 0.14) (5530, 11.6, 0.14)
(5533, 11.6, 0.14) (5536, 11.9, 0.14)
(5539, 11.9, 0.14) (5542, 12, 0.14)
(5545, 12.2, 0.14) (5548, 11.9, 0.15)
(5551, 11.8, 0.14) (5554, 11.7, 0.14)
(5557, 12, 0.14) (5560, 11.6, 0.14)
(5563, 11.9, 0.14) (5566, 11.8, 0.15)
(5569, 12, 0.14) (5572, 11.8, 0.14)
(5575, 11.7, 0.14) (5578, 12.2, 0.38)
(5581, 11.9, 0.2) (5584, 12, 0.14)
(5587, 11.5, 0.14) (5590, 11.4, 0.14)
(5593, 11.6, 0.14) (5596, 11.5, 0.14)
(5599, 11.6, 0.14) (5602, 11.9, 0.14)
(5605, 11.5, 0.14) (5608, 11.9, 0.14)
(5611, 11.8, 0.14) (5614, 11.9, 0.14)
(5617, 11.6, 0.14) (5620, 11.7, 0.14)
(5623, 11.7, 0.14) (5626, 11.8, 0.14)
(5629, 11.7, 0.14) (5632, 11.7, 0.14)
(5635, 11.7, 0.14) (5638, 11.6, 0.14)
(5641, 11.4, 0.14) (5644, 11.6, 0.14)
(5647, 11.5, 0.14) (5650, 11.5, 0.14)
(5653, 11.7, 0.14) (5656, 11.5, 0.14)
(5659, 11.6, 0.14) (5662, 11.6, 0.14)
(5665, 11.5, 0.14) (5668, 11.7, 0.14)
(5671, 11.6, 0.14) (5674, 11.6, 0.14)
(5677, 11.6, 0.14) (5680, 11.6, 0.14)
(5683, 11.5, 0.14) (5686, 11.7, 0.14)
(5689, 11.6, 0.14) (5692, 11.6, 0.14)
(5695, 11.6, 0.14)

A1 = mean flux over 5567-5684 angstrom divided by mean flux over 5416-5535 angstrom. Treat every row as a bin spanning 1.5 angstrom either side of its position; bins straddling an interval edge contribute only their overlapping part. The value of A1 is 0.97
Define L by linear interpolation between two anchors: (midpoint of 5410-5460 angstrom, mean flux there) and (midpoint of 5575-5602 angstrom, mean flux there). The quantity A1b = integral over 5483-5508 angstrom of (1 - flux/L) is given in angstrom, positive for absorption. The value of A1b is 0.2 angstrom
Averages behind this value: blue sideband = 12.1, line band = 11.9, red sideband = 11.7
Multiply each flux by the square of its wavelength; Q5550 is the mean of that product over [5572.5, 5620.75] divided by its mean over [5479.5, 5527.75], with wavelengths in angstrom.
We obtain 1.01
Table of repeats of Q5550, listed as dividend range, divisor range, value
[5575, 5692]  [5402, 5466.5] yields 1.03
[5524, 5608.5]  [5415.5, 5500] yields 1.02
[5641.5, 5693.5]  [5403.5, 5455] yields 1.04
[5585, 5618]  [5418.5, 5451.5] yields 1.02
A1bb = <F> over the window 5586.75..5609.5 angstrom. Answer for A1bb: 11.6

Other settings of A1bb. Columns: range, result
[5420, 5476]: 12.1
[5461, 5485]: 12.1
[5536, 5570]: 11.9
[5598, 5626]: 11.7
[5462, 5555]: 12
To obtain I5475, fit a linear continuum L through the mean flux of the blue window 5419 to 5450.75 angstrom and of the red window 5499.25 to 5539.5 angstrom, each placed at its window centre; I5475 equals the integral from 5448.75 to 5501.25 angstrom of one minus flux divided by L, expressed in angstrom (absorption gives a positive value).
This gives 0.3 angstrom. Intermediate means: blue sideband 12.2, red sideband 12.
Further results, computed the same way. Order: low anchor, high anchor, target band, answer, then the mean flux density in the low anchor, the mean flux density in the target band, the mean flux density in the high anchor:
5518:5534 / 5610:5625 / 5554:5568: 0.1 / 11.9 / 11.8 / 11.7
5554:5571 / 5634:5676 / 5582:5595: 0.2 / 11.8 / 11.6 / 11.6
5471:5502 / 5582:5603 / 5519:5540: -0.2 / 12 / 11.9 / 11.6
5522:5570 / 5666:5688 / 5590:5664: 0.5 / 11.9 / 11.6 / 11.6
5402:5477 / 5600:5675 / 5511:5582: -0.2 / 12.1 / 11.9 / 11.7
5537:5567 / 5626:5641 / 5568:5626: 0.1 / 11.9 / 11.7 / 11.7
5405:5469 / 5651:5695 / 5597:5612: 0.0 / 12.1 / 11.7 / 11.6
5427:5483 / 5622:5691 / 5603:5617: -0.1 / 12.1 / 11.8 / 11.6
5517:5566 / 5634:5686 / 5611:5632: -0.1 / 11.9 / 11.7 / 11.6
